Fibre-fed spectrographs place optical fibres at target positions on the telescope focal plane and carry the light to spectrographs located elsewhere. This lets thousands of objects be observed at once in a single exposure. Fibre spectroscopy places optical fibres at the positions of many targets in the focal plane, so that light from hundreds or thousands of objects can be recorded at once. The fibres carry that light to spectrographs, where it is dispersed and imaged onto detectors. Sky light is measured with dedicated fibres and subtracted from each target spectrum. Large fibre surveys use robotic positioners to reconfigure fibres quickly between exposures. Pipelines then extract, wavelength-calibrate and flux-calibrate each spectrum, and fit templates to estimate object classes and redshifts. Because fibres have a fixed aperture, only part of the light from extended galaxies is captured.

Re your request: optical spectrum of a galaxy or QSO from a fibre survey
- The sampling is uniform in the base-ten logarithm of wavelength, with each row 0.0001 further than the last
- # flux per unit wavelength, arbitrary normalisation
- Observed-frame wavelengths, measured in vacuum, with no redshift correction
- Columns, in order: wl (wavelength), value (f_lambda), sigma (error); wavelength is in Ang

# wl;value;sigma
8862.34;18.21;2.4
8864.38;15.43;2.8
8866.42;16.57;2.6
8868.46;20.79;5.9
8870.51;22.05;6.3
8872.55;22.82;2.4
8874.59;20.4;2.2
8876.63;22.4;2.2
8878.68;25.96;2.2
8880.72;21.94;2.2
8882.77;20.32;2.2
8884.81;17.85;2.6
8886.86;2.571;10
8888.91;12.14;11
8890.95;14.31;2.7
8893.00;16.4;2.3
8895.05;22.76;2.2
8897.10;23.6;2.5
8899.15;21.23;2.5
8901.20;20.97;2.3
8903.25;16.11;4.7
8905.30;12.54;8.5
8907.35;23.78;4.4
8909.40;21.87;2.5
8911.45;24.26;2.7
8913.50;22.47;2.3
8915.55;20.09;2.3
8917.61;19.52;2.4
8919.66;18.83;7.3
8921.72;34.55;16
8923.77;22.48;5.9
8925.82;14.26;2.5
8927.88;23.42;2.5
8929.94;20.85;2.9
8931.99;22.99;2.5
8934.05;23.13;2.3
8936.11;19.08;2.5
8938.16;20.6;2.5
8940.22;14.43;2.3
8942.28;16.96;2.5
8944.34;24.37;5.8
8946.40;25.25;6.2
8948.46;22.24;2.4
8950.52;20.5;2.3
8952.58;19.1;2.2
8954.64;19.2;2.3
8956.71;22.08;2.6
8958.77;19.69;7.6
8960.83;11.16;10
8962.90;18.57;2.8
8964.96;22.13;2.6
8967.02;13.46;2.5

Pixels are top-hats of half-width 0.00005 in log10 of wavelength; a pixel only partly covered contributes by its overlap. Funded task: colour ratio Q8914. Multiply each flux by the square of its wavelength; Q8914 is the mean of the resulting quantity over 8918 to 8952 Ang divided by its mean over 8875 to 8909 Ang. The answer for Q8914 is 1.2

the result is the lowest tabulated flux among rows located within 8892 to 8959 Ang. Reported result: 12.54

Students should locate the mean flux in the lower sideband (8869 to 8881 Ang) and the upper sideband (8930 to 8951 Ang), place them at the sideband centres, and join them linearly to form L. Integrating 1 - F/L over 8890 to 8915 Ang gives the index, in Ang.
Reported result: 2.1 Ang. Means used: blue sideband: 22.6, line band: 20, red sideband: 21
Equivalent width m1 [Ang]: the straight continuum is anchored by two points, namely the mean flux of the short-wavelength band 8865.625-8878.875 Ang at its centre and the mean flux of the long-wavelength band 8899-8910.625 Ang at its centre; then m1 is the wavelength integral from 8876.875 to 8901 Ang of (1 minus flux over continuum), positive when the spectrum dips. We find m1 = 2.38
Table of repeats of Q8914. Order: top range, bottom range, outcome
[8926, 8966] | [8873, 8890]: 1.13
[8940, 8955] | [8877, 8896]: 1.21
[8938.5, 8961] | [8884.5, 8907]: 1.21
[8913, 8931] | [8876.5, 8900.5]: 1.20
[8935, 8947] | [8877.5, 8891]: 1.21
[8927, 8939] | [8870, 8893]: 1.20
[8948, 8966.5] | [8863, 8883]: 0.94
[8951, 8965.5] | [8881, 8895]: 1.28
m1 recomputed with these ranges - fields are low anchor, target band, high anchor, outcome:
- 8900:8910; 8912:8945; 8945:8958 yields -1.6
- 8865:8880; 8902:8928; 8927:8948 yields 0.3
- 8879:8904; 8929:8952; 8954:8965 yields -3.3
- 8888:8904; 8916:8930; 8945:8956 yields -1.4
